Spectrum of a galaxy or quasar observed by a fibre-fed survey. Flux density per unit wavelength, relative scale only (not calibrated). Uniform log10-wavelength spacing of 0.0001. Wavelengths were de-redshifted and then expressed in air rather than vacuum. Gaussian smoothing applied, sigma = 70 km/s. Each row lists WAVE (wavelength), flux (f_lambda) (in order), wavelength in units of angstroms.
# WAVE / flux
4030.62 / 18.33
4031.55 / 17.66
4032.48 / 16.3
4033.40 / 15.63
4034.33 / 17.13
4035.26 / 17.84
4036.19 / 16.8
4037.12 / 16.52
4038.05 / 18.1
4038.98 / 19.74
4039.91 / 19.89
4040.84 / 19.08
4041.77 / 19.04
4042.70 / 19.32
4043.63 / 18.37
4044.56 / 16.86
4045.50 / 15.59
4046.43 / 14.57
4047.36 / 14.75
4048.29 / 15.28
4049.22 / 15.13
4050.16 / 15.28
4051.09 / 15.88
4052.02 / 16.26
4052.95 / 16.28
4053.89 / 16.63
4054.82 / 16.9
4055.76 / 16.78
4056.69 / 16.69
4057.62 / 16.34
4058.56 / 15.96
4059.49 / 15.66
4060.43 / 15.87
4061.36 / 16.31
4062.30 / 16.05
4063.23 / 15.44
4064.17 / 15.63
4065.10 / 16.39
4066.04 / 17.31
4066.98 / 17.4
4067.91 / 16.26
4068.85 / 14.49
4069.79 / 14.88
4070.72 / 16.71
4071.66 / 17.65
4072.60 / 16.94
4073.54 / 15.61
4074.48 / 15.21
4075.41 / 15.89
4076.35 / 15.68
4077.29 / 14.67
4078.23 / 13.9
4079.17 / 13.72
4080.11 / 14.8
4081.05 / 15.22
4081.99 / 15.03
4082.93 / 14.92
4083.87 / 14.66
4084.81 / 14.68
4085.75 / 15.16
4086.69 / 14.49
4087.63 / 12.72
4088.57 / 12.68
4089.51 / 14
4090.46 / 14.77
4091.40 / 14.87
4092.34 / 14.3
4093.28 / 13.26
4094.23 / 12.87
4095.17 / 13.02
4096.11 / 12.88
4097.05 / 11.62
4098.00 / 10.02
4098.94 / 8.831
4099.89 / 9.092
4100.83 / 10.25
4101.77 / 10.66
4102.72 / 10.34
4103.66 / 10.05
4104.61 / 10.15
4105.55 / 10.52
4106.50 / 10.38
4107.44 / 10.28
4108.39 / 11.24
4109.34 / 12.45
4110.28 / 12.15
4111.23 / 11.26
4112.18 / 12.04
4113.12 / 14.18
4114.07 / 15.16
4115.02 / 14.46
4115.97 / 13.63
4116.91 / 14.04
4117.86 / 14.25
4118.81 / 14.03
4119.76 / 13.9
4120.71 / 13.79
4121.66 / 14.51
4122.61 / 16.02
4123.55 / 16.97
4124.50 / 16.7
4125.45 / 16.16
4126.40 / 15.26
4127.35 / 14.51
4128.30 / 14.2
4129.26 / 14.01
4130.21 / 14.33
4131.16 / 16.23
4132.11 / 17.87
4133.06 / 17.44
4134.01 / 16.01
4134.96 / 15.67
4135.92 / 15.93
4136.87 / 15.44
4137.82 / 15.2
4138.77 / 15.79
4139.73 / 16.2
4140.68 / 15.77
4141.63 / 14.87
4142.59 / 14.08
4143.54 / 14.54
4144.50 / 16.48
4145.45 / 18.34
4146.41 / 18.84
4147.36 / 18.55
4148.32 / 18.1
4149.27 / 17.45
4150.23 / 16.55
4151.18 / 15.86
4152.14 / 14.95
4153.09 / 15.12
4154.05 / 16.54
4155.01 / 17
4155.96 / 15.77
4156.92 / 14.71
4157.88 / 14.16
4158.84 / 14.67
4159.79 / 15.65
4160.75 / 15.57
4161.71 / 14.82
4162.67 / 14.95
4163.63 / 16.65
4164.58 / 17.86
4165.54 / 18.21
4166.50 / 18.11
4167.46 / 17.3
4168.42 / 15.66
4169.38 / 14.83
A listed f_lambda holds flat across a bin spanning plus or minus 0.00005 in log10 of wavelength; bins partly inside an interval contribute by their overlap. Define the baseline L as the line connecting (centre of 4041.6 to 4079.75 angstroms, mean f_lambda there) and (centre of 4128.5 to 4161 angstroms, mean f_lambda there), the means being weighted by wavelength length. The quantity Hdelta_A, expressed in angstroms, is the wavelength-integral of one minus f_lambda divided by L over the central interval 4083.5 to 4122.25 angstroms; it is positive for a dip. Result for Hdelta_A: 8.19 angstroms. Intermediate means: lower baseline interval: 16.1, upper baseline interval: 16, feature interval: 12.6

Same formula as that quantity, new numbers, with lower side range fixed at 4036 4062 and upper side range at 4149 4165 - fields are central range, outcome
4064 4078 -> 0.5 angstroms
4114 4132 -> 1.3 angstroms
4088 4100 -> 2.8 angstroms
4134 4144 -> 0.3 angstroms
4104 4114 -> 2.8 angstroms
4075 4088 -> 1.4 angstroms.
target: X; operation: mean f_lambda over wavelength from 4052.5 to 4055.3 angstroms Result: 16.6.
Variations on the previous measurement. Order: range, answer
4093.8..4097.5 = 12.6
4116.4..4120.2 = 14.1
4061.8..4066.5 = 16.2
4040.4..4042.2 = 19.1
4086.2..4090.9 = 13.7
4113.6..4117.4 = 14.3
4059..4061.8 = 16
